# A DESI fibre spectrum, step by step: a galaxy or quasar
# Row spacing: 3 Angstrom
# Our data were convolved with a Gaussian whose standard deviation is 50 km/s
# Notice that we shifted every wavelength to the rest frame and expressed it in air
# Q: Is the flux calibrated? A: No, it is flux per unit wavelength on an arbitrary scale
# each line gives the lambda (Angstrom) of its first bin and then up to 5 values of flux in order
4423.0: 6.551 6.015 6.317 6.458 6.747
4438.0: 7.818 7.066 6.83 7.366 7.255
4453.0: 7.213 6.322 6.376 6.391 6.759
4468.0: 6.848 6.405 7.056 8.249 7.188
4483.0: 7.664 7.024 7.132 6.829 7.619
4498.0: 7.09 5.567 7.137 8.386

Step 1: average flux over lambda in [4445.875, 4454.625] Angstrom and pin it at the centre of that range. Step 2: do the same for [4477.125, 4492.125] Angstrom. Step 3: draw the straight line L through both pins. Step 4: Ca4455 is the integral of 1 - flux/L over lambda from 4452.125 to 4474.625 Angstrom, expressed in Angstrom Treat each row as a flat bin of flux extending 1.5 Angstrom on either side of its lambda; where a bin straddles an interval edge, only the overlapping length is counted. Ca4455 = 2.0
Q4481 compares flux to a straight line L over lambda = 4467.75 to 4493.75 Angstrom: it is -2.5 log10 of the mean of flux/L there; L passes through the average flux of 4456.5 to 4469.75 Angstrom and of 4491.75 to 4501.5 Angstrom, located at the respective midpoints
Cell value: -0.07 mag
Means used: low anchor 6.57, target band 7.17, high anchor 6.89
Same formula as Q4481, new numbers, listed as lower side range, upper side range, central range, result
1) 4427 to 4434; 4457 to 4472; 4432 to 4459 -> -0.088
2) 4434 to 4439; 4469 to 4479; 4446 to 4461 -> 0.058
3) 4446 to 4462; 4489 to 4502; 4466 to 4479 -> -0.043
